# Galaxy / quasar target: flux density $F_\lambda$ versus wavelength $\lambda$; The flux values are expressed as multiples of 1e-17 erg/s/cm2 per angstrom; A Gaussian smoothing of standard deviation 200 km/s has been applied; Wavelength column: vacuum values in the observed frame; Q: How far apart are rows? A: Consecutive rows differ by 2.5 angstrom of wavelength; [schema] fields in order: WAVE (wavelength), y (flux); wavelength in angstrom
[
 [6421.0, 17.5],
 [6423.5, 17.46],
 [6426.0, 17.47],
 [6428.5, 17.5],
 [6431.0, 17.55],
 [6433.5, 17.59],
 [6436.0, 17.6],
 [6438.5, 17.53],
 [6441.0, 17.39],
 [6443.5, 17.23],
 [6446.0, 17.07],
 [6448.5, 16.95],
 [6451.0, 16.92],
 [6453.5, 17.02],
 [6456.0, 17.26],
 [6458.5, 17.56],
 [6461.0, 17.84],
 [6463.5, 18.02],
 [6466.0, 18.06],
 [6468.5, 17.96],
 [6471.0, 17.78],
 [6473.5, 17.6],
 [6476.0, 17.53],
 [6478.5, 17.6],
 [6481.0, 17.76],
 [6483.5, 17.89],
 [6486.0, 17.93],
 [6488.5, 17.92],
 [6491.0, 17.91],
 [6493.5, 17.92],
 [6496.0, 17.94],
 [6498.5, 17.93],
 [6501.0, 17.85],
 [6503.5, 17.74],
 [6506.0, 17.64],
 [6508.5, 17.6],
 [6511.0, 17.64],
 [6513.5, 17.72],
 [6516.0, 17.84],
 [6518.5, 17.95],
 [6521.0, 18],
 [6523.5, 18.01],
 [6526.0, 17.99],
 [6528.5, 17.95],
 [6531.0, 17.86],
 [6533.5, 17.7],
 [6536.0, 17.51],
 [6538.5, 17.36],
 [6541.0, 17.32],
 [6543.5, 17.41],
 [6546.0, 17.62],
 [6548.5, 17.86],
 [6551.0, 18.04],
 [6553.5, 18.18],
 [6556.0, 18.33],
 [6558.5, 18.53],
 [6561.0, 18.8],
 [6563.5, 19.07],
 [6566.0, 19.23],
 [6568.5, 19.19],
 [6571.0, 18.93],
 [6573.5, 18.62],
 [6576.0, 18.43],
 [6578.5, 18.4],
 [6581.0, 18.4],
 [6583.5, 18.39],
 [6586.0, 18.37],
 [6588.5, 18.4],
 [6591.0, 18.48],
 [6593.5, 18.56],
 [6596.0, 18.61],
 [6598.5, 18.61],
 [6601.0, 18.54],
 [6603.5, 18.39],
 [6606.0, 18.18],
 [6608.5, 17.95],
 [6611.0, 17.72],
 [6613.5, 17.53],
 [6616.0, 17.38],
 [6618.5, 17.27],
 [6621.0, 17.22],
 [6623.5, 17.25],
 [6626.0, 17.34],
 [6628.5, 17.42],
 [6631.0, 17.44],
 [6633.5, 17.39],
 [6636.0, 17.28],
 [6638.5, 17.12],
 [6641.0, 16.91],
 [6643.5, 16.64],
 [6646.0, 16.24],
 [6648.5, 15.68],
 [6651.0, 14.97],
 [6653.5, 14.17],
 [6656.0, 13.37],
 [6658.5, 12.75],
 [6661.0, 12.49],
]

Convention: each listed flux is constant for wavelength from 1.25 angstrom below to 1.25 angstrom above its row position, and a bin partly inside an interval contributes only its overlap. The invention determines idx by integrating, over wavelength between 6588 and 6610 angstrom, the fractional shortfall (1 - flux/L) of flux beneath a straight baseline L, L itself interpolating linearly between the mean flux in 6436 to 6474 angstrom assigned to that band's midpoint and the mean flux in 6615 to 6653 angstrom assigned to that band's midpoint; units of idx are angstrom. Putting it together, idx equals -1.9 angstrom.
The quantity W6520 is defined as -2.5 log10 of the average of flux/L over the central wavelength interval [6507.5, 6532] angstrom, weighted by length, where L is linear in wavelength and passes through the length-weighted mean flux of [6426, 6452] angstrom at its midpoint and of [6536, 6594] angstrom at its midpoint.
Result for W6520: 0.01 mag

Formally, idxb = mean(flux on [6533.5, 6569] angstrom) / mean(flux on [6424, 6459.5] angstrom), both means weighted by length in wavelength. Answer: 1.0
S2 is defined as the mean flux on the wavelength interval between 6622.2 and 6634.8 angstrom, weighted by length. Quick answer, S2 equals 17.4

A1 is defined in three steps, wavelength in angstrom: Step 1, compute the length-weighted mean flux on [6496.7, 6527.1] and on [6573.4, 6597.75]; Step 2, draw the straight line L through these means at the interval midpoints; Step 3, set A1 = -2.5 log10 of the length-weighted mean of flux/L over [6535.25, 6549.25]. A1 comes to 0.04 mag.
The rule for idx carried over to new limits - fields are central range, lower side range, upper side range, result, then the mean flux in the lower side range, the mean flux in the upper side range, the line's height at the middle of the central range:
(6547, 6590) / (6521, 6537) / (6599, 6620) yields -1.59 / 17.9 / 17.9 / 17.9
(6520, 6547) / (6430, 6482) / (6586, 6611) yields 0.42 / 17.5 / 18.4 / 18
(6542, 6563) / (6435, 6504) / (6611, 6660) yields -1.37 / 17.6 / 16.4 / 17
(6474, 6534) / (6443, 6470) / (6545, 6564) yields 0.10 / 17.5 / 18.3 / 17.9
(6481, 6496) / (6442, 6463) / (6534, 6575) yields -0.25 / 17.3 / 18.2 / 17.6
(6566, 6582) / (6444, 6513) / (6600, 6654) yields -1.29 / 17.7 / 17.1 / 17.3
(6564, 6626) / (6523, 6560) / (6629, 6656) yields -4.47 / 17.8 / 16.3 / 17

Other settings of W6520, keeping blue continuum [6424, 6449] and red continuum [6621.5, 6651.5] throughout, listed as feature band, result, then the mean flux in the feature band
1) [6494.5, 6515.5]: -0.03 mag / 17.8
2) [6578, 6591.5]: -0.09 mag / 18.4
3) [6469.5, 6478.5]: -0.02 mag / 17.6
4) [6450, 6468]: -0.01 mag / 17.6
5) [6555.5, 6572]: -0.11 mag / 18.9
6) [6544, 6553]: -0.05 mag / 17.8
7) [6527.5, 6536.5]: -0.04 mag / 17.8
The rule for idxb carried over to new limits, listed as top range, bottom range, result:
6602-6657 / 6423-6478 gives 0.96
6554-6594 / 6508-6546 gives 1.05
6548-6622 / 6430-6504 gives 1.04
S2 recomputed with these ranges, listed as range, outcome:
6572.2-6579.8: 18.5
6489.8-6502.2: 17.9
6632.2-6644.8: 17.1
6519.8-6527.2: 18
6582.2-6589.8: 18.4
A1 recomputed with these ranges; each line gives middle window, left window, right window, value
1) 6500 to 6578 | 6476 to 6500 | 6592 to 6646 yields -0.02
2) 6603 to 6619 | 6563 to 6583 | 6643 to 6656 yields -0.05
